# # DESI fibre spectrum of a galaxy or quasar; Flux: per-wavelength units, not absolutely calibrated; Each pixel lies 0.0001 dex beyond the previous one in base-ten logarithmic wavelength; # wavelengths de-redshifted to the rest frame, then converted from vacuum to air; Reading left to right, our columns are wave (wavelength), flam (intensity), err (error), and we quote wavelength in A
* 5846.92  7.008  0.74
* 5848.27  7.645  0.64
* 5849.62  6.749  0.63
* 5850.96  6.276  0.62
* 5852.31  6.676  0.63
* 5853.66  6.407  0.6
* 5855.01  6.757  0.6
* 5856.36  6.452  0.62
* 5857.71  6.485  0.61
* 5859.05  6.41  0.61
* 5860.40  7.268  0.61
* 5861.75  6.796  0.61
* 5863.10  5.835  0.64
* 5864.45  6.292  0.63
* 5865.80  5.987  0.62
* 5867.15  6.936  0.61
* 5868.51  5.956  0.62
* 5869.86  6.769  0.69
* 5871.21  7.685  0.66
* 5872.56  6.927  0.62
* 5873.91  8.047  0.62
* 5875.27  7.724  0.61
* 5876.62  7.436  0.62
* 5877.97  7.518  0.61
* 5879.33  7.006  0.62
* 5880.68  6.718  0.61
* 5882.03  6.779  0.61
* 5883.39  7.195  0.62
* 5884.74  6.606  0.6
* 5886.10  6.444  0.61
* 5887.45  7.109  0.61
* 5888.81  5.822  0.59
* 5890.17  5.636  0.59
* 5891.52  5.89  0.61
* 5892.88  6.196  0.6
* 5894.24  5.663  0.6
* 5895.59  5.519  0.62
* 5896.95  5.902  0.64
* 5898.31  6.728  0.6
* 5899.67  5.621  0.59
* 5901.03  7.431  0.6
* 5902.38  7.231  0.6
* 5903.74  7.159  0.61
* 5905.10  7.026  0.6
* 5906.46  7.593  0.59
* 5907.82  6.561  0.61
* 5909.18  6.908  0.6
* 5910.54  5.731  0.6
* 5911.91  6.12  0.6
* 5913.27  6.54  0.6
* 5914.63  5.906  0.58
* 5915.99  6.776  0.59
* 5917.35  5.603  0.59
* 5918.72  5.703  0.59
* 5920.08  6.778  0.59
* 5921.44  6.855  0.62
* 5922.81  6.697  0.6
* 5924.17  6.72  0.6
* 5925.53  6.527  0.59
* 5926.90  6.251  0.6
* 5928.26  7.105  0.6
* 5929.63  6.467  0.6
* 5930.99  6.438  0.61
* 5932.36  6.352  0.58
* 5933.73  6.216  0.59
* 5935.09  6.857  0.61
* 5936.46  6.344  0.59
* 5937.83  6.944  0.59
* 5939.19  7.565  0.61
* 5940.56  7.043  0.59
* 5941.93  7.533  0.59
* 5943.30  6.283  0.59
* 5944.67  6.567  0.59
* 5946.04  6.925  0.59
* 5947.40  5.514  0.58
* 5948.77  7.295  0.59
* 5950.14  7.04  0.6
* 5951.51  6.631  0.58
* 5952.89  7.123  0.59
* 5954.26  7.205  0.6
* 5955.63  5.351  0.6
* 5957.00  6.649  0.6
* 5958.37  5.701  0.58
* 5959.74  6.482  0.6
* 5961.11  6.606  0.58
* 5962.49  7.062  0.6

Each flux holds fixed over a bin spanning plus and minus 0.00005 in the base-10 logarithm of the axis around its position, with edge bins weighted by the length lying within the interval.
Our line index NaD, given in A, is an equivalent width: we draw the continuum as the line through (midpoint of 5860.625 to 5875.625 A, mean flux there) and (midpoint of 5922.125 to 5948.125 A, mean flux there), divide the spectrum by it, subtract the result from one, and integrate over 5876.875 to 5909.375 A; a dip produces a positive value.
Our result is 0.7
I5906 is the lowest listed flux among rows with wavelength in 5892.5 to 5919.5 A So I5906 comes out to 5.519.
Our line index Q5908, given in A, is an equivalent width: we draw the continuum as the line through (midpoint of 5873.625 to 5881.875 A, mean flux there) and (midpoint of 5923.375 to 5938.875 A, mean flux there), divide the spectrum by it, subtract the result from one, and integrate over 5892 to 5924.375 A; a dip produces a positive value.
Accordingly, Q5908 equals 2.2 A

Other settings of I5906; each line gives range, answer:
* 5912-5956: 5.351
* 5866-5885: 5.956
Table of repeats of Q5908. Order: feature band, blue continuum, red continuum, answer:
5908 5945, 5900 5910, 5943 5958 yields 1.54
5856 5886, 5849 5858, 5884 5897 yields -2.50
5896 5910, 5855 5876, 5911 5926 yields -0.63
